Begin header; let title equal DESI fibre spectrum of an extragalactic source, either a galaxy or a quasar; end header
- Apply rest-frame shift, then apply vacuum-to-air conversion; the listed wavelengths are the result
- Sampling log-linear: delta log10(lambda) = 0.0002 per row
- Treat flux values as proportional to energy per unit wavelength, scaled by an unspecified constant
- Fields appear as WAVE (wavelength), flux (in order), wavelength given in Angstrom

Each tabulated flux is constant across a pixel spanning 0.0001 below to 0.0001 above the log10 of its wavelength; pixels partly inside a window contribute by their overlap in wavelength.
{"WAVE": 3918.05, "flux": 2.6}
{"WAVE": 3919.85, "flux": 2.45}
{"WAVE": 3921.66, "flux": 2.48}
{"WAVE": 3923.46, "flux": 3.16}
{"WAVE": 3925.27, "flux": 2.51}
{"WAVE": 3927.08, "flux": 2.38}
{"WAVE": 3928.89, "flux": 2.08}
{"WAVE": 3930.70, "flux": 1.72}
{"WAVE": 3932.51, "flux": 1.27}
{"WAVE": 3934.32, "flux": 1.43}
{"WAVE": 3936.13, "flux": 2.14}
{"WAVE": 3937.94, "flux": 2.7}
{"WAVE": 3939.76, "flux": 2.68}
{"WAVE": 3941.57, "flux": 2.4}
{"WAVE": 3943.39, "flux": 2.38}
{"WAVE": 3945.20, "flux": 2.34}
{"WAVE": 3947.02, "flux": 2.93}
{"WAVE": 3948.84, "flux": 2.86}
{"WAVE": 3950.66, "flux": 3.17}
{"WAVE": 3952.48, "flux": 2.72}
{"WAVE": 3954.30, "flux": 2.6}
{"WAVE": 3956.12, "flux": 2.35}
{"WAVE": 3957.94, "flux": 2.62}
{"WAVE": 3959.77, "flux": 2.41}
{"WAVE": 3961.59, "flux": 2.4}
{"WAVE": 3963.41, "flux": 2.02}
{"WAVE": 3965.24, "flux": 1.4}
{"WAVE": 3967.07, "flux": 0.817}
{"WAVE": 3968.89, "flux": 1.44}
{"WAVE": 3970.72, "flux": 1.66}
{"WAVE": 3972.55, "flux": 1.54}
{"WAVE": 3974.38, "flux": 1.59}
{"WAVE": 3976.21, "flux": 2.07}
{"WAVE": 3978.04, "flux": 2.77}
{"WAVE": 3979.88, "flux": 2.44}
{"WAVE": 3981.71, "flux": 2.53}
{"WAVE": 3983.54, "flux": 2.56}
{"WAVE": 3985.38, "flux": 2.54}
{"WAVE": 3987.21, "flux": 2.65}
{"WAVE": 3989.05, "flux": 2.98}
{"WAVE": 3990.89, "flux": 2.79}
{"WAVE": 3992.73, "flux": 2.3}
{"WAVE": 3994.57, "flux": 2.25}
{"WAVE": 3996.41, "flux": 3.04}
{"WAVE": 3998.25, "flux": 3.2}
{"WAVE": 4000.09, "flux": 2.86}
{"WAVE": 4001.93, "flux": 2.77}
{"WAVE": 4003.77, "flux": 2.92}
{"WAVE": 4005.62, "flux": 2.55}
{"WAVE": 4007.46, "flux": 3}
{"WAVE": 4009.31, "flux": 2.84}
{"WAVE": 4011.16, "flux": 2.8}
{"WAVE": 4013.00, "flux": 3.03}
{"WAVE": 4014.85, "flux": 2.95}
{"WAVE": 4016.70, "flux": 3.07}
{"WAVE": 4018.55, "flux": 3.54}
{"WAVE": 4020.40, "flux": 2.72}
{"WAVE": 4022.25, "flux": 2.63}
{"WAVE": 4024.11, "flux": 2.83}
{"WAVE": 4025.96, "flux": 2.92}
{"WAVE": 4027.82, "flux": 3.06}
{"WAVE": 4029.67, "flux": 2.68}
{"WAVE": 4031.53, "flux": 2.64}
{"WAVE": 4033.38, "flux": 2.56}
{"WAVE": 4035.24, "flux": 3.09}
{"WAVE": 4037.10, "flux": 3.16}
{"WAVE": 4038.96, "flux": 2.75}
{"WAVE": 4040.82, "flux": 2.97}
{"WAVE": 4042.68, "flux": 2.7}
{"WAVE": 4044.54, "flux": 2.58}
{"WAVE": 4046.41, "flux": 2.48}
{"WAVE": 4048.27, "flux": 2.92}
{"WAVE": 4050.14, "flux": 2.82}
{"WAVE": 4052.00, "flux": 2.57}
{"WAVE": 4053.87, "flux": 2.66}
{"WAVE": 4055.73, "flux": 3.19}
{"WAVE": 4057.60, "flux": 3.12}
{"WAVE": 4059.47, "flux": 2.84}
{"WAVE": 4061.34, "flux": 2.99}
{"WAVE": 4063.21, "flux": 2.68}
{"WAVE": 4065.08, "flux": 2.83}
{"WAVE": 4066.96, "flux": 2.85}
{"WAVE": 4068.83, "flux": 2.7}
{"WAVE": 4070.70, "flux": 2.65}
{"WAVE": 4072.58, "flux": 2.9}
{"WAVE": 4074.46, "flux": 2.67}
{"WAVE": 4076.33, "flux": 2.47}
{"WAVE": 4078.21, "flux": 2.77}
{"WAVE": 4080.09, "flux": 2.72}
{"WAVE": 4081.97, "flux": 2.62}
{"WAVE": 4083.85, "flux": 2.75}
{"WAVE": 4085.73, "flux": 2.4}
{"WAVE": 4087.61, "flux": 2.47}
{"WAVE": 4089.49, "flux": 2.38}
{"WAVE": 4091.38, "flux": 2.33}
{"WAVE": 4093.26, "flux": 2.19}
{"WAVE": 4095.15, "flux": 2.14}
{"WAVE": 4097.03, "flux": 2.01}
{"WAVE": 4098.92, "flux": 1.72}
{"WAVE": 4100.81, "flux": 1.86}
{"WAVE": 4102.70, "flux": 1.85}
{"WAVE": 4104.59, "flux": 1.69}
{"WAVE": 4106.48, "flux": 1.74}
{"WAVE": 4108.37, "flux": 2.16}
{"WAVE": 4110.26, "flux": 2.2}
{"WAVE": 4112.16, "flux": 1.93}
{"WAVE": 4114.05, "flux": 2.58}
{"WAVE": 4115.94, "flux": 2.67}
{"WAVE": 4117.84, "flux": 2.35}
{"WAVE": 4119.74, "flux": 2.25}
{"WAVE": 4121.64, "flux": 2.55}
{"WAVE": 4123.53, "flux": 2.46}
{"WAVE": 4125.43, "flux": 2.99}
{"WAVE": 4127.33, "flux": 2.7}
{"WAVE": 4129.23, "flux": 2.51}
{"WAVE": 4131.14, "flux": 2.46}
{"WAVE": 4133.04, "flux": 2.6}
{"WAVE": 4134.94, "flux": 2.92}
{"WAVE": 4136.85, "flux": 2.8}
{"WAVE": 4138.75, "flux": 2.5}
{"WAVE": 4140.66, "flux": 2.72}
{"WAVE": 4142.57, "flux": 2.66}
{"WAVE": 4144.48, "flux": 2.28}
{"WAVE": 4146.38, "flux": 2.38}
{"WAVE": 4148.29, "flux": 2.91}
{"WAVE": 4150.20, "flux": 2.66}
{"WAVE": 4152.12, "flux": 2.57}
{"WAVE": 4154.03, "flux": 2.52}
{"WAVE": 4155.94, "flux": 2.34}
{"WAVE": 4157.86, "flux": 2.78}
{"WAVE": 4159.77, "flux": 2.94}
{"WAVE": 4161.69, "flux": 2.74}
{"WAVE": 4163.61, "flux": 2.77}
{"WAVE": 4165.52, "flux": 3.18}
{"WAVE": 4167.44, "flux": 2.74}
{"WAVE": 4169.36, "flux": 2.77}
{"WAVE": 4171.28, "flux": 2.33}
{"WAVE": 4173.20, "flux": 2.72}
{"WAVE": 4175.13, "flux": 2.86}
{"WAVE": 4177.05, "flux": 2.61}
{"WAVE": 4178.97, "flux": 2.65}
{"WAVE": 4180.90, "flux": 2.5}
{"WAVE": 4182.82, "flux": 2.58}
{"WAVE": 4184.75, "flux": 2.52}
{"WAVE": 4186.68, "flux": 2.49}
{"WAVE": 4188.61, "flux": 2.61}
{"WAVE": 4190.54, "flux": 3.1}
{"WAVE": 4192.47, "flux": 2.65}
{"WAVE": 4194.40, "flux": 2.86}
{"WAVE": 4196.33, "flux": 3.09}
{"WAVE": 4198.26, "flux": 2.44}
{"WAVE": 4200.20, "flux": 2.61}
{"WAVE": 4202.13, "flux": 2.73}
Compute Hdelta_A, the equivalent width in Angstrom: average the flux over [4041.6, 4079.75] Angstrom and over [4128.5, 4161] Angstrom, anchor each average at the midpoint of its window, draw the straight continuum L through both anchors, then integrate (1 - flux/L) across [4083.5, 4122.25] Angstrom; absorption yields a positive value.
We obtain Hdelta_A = 7.3 Angstrom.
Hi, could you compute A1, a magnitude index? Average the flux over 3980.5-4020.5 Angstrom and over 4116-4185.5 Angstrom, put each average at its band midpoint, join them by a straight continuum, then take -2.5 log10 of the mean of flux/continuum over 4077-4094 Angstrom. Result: 0.08 mag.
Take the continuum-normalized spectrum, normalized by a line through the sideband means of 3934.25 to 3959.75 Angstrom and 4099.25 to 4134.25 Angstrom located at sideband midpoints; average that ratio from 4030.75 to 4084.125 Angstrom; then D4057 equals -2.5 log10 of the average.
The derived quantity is -0.16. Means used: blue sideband 2.55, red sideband 2.3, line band 2.78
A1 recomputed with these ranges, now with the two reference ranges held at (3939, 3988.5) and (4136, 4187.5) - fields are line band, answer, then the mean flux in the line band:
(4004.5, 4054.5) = -0.18 mag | 2.83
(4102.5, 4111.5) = 0.30 mag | 1.93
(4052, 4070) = -0.16 mag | 2.86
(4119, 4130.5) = 0.00 mag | 2.58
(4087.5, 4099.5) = 0.16 mag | 2.17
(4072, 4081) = -0.08 mag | 2.7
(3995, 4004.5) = -0.23 mag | 2.92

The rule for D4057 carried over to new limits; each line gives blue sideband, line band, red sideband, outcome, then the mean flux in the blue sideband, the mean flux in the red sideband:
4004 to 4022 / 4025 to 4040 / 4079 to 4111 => -0.04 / 2.93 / 2.19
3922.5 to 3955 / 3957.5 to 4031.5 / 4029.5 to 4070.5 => 0.04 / 2.41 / 2.81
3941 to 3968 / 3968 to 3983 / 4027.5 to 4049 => 0.22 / 2.36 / 2.79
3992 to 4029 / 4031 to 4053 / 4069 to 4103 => -0.04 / 2.87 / 2.4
